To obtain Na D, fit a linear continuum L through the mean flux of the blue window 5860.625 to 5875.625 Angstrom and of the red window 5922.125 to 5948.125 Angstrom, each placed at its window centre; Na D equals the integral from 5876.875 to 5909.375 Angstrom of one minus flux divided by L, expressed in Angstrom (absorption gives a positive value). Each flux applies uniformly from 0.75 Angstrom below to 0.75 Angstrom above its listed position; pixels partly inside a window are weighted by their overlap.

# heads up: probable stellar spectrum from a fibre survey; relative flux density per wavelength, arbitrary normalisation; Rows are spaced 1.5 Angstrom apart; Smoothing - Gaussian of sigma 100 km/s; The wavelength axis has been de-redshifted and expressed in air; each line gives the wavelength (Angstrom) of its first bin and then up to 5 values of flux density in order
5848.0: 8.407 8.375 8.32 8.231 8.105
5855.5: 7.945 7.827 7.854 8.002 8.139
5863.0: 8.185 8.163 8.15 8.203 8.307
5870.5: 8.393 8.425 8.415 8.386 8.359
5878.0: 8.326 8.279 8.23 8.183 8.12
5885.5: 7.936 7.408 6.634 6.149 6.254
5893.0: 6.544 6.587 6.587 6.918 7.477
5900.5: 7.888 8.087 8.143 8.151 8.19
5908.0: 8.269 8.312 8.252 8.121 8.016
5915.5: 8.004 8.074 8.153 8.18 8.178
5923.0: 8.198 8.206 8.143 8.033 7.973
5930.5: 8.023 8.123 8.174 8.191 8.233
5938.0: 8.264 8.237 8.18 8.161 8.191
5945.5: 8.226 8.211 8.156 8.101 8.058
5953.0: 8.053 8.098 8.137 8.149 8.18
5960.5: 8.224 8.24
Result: 2.6 Angstrom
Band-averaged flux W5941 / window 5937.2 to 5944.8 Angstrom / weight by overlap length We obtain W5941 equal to 8.21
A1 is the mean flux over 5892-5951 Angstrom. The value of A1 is 7.97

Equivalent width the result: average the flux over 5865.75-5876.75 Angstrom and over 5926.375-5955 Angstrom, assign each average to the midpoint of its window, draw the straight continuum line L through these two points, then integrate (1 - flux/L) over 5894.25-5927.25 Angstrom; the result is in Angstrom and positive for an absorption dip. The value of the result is 1.2 Angstrom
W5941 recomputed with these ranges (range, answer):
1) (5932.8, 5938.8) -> 8.22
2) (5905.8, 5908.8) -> 8.23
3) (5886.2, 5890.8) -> 6.74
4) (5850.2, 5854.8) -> 8.22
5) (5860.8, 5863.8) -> 8.16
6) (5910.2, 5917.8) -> 8.1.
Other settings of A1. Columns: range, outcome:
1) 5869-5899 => 7.6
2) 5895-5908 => 7.69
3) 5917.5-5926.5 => 8.17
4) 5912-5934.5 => 8.11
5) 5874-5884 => 8.28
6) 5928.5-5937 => 8.12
